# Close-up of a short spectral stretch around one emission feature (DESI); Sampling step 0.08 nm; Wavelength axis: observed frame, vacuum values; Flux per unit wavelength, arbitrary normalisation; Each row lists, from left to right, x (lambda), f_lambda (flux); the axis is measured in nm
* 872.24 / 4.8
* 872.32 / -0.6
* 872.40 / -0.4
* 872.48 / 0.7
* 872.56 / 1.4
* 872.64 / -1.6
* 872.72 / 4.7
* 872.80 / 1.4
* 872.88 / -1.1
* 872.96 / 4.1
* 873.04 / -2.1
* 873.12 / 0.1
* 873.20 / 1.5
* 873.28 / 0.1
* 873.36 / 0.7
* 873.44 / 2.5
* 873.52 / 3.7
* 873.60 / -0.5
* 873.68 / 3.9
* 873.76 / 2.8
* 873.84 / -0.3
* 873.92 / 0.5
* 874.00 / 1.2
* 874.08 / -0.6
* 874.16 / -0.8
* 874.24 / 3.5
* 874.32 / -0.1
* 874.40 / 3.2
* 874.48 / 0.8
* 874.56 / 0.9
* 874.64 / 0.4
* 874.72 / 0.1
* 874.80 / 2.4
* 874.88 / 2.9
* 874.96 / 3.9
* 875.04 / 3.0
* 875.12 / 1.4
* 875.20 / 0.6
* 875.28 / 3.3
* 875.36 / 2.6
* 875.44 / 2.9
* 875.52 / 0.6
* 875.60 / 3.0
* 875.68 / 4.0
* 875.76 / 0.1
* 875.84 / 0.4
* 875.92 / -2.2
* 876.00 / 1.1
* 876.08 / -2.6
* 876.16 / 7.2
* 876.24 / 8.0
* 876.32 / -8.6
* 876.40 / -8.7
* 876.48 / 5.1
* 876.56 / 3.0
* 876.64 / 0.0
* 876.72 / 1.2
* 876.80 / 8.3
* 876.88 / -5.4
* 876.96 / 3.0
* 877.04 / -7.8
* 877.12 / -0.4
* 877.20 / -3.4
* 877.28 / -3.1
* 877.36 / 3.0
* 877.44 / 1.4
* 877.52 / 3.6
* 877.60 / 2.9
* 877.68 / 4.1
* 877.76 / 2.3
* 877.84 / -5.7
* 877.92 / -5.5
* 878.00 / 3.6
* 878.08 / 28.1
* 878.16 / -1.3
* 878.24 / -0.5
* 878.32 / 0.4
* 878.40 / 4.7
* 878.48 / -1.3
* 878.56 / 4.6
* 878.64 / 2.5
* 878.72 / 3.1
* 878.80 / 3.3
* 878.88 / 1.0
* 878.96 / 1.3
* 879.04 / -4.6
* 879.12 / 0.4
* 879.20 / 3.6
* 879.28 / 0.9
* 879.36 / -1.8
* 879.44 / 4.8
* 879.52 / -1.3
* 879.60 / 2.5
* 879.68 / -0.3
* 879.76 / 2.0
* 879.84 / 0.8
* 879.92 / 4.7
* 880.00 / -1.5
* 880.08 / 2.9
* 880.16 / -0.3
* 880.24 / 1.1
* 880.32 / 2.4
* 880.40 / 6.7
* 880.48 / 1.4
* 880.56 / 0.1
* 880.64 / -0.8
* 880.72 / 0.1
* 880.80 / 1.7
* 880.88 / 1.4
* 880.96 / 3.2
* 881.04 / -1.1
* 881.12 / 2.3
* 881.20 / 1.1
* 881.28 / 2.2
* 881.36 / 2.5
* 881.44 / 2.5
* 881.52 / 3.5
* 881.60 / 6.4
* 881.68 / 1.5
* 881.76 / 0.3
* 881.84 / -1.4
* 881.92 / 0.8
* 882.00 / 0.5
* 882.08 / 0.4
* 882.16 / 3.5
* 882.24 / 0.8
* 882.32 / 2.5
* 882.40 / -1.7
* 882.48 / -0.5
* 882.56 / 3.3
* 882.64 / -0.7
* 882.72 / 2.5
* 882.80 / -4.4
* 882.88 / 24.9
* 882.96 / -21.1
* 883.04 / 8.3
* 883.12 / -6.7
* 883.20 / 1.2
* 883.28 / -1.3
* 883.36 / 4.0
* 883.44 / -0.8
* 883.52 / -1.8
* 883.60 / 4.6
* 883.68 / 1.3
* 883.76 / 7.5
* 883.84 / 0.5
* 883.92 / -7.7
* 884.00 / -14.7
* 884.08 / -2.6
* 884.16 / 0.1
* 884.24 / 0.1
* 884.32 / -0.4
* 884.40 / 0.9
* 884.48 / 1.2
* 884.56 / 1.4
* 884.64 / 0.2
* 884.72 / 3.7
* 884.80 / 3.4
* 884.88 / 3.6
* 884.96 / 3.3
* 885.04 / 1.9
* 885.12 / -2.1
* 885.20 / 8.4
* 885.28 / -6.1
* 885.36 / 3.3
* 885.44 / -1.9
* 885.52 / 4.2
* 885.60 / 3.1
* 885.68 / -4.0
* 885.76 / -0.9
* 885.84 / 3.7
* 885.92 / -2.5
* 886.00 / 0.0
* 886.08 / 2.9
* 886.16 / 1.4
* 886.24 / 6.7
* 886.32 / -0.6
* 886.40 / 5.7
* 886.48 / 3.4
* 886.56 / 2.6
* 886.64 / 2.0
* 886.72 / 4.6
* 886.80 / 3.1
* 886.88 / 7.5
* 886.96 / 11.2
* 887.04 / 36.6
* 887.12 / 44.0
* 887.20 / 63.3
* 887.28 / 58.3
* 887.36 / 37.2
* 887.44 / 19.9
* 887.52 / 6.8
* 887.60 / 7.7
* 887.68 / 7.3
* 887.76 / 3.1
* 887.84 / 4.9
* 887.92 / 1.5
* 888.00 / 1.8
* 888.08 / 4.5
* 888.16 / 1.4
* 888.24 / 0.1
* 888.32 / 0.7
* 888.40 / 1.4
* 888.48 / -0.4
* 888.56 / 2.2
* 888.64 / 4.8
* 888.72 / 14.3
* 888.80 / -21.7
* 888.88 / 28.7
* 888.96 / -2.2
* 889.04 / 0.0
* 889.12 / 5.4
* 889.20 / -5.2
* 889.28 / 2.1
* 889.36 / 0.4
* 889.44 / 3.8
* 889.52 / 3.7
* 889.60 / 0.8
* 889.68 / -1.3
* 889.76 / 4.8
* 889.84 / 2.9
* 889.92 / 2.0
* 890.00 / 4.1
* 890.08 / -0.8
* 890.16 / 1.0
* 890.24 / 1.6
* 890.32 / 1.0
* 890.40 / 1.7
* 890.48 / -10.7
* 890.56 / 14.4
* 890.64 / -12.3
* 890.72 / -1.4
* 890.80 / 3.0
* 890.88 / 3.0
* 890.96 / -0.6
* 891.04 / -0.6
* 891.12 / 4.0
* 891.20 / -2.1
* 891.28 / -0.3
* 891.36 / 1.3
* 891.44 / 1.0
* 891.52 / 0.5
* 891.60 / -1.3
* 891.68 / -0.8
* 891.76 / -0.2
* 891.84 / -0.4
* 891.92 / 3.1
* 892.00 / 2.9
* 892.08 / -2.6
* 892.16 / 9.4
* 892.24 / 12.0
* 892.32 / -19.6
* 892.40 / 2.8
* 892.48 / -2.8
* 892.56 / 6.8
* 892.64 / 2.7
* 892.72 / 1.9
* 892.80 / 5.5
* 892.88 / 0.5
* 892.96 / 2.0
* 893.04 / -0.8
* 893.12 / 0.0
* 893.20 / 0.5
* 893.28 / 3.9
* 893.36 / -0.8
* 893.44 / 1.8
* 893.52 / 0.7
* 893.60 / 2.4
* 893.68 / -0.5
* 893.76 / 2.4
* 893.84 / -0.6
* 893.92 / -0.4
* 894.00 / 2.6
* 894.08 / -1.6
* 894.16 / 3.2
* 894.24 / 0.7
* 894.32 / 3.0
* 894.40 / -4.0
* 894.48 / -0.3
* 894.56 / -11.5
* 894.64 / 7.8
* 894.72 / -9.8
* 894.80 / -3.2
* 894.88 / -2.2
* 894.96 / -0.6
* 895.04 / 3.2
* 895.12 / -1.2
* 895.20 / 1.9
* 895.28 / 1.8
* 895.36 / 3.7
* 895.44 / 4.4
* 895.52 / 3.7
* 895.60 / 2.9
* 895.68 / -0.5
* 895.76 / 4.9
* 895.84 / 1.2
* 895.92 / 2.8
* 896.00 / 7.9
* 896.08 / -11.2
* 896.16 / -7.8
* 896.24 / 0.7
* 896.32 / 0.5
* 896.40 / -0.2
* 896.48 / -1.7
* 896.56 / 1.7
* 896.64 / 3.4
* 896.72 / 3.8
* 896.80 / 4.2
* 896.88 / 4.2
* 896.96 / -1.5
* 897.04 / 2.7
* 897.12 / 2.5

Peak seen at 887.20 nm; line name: H-beta 4861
